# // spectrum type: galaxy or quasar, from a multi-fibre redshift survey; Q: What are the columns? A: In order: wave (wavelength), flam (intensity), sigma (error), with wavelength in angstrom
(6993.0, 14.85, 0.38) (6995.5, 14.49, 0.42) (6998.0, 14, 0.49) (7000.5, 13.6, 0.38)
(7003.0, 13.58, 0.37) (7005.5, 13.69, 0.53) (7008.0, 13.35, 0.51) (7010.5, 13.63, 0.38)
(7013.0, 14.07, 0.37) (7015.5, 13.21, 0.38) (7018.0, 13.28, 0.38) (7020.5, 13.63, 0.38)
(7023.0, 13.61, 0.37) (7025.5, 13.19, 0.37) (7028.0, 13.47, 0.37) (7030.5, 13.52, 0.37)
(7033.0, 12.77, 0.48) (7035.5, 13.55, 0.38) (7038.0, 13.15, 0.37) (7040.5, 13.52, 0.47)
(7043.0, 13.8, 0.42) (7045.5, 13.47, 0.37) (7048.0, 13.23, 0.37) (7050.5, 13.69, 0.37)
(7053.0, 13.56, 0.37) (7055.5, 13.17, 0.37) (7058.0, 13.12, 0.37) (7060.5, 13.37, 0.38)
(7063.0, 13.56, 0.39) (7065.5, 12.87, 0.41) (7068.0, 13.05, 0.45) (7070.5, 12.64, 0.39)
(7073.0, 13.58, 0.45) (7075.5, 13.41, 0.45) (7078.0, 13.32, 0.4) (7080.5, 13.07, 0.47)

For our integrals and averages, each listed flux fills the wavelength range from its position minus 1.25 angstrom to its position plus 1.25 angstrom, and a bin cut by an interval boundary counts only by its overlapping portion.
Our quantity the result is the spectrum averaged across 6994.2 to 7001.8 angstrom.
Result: 14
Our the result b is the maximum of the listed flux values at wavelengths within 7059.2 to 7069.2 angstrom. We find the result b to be 13.56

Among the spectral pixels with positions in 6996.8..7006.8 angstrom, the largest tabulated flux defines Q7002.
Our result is 14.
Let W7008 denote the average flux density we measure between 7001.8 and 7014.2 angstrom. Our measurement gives 13.7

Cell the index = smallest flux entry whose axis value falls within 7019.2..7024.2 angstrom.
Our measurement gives 13.61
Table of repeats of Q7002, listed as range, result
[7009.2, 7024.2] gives 14.07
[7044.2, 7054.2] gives 13.69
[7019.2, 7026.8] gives 13.63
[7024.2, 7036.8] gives 13.55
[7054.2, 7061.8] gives 13.37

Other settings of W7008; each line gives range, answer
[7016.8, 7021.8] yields 13.5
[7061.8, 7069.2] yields 13.2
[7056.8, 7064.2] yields 13.4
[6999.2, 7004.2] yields 13.6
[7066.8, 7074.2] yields 13.1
